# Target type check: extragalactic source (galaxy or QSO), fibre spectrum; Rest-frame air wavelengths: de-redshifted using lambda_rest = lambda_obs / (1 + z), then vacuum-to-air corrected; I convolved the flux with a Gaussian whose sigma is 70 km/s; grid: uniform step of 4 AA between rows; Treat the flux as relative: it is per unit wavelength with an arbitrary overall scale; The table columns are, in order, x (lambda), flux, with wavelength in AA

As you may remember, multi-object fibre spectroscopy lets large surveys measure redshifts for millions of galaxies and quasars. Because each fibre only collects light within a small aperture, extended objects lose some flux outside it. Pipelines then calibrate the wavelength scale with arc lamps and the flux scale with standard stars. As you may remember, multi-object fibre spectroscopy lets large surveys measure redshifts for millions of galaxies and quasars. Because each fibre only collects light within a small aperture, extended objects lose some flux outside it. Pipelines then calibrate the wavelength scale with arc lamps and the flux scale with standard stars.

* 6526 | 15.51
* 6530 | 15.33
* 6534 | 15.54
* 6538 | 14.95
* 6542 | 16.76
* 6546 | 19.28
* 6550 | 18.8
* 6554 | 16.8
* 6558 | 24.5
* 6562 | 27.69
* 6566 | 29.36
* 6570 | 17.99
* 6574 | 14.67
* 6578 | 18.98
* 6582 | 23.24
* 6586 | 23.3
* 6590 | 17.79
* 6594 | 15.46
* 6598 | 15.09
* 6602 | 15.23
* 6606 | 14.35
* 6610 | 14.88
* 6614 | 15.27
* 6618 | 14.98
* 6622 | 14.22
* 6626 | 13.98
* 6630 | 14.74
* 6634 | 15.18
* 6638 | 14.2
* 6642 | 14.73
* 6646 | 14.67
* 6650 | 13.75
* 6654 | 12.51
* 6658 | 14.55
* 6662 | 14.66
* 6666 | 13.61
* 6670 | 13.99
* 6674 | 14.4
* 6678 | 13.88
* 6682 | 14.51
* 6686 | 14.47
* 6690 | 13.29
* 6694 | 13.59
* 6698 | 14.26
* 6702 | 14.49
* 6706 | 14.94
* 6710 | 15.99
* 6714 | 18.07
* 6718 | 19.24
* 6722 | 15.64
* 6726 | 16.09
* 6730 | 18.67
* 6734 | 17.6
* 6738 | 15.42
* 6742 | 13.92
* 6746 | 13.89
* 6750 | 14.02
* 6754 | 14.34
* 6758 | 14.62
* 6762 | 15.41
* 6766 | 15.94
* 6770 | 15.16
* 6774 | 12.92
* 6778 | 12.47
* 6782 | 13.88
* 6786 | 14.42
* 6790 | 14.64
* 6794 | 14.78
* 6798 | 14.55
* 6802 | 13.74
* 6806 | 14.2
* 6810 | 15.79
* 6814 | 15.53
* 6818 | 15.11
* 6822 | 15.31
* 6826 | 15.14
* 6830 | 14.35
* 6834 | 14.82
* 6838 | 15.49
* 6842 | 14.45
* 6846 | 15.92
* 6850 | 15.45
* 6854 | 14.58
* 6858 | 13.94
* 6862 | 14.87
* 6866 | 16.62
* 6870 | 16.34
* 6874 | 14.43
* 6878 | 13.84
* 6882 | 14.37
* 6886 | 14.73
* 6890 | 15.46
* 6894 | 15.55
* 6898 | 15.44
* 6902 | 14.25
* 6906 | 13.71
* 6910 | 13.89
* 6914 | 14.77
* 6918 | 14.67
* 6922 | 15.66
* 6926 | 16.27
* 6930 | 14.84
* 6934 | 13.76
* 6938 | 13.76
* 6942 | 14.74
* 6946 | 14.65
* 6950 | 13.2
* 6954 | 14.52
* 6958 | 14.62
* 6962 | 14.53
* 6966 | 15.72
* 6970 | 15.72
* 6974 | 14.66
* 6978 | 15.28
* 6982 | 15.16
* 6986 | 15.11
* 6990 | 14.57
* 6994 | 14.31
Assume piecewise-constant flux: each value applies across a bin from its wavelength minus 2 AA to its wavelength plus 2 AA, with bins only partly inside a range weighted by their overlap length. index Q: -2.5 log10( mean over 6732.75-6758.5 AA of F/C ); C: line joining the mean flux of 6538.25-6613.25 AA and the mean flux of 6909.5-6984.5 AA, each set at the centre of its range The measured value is 0.16 mag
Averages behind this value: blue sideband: 19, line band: 14.8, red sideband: 14.8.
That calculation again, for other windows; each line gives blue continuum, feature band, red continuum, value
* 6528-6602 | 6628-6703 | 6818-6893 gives 0.24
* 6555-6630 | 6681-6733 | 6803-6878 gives 0.07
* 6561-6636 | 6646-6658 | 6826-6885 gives 0.24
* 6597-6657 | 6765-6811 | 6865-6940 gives 0.03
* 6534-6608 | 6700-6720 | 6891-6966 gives 0.05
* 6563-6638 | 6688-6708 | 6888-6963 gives 0.17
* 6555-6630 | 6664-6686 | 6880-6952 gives 0.22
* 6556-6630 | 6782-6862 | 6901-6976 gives 0.07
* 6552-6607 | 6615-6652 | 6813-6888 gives 0.28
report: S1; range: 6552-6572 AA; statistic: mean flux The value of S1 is 23.3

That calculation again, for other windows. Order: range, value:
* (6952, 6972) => 15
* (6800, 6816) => 14.8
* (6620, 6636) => 14.5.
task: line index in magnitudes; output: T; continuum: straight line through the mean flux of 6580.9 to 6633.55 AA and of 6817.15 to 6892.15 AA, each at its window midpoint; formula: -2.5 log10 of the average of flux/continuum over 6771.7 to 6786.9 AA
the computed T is 0.15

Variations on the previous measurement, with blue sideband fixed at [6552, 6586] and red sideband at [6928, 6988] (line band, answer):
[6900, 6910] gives 0.12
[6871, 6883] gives 0.13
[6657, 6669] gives 0.37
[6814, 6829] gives 0.13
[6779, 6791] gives 0.25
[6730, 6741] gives 0.13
